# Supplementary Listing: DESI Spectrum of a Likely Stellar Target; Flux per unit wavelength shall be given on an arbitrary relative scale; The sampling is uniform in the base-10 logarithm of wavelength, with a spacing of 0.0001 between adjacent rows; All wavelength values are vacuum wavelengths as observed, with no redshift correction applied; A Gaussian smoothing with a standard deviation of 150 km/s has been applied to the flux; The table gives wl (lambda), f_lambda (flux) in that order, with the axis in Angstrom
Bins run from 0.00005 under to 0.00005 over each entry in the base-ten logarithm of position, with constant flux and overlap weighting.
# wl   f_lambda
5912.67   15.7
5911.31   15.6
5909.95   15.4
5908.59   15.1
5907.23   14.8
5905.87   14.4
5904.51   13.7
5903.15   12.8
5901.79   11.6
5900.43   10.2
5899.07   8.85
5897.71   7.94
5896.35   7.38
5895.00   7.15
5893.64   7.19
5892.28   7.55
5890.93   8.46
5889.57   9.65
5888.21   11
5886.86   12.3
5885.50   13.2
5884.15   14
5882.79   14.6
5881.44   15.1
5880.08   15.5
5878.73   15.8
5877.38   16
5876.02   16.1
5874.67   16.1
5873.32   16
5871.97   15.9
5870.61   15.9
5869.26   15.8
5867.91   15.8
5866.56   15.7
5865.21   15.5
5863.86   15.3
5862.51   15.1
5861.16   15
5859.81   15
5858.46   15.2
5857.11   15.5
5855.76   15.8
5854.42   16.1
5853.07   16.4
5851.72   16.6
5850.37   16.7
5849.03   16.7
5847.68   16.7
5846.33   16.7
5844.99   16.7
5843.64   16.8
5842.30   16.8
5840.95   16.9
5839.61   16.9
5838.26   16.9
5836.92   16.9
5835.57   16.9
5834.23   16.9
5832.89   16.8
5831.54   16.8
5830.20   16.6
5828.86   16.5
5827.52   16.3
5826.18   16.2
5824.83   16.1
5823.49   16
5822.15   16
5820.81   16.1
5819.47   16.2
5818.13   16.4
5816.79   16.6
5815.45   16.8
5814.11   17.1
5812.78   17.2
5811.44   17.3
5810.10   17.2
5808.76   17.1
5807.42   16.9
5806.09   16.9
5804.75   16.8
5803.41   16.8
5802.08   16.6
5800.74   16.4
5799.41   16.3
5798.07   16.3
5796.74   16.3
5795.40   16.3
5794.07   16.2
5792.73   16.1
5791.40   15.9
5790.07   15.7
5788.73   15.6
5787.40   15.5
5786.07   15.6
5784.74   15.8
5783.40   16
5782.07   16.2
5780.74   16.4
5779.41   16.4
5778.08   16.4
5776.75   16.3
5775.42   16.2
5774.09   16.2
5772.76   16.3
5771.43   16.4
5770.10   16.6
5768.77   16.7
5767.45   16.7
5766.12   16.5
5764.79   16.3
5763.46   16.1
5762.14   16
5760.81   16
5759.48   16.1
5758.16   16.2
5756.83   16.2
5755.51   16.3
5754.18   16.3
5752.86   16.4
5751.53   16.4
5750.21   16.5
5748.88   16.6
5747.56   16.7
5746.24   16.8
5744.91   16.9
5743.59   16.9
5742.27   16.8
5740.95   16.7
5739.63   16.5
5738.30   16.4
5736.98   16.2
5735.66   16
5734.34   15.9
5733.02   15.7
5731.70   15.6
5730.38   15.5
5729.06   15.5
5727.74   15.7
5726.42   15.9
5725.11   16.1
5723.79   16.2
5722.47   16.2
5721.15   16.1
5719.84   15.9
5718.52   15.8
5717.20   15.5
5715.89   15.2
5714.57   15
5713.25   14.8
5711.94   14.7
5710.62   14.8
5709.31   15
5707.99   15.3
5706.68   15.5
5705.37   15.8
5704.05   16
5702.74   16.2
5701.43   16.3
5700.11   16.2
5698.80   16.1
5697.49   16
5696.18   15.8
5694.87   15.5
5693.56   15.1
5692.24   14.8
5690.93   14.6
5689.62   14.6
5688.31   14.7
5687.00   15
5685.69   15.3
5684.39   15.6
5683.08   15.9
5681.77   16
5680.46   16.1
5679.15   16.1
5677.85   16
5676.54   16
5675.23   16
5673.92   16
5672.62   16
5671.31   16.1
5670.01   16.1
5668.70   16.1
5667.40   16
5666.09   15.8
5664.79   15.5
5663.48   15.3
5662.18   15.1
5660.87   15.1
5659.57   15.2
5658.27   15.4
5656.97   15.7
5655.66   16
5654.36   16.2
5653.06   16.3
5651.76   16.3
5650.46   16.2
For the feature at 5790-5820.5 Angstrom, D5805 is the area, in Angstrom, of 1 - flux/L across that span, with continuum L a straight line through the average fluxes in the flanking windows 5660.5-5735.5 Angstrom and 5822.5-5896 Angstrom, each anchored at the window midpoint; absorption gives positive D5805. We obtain -2.7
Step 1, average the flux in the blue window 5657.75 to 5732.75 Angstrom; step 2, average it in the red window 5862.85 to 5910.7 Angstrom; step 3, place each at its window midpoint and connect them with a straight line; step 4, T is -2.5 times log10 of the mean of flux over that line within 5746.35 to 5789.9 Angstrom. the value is -0.11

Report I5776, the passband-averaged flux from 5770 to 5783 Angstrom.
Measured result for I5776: 16.3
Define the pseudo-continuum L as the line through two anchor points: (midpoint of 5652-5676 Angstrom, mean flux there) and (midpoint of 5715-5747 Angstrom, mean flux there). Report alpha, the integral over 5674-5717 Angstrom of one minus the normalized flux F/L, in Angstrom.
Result 1.1 Angstrom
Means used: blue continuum 15.8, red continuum 16.1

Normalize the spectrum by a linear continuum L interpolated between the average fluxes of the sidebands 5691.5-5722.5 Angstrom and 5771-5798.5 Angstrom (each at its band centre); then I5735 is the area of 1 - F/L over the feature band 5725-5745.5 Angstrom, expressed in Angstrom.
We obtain -0.5 Angstrom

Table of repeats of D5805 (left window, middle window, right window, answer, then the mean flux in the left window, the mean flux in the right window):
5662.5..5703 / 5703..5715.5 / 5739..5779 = 0.6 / 15.7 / 16.4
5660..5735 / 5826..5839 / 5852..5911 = -2.4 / 15.6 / 13.6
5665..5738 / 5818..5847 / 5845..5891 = -2.5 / 15.7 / 15.1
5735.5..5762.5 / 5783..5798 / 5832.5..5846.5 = 0.6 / 16.4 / 16.8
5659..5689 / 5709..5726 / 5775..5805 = 0.4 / 15.7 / 16.2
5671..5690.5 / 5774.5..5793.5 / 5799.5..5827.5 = 0.5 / 15.7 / 16.6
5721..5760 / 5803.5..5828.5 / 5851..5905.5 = -3.2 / 16.2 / 13.5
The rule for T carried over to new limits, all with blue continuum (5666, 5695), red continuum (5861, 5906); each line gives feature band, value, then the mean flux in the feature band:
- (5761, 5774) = -0.13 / 16.4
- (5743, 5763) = -0.12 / 16.4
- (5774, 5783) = -0.14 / 16.3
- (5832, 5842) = -0.24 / 16.9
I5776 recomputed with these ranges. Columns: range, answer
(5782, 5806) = 16.1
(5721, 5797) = 16.2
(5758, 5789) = 16.2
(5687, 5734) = 15.5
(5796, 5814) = 16.8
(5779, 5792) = 15.9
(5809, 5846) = 16.7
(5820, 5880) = 16.2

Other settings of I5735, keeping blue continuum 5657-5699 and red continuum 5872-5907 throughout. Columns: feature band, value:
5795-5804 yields -1.8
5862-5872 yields -2.4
